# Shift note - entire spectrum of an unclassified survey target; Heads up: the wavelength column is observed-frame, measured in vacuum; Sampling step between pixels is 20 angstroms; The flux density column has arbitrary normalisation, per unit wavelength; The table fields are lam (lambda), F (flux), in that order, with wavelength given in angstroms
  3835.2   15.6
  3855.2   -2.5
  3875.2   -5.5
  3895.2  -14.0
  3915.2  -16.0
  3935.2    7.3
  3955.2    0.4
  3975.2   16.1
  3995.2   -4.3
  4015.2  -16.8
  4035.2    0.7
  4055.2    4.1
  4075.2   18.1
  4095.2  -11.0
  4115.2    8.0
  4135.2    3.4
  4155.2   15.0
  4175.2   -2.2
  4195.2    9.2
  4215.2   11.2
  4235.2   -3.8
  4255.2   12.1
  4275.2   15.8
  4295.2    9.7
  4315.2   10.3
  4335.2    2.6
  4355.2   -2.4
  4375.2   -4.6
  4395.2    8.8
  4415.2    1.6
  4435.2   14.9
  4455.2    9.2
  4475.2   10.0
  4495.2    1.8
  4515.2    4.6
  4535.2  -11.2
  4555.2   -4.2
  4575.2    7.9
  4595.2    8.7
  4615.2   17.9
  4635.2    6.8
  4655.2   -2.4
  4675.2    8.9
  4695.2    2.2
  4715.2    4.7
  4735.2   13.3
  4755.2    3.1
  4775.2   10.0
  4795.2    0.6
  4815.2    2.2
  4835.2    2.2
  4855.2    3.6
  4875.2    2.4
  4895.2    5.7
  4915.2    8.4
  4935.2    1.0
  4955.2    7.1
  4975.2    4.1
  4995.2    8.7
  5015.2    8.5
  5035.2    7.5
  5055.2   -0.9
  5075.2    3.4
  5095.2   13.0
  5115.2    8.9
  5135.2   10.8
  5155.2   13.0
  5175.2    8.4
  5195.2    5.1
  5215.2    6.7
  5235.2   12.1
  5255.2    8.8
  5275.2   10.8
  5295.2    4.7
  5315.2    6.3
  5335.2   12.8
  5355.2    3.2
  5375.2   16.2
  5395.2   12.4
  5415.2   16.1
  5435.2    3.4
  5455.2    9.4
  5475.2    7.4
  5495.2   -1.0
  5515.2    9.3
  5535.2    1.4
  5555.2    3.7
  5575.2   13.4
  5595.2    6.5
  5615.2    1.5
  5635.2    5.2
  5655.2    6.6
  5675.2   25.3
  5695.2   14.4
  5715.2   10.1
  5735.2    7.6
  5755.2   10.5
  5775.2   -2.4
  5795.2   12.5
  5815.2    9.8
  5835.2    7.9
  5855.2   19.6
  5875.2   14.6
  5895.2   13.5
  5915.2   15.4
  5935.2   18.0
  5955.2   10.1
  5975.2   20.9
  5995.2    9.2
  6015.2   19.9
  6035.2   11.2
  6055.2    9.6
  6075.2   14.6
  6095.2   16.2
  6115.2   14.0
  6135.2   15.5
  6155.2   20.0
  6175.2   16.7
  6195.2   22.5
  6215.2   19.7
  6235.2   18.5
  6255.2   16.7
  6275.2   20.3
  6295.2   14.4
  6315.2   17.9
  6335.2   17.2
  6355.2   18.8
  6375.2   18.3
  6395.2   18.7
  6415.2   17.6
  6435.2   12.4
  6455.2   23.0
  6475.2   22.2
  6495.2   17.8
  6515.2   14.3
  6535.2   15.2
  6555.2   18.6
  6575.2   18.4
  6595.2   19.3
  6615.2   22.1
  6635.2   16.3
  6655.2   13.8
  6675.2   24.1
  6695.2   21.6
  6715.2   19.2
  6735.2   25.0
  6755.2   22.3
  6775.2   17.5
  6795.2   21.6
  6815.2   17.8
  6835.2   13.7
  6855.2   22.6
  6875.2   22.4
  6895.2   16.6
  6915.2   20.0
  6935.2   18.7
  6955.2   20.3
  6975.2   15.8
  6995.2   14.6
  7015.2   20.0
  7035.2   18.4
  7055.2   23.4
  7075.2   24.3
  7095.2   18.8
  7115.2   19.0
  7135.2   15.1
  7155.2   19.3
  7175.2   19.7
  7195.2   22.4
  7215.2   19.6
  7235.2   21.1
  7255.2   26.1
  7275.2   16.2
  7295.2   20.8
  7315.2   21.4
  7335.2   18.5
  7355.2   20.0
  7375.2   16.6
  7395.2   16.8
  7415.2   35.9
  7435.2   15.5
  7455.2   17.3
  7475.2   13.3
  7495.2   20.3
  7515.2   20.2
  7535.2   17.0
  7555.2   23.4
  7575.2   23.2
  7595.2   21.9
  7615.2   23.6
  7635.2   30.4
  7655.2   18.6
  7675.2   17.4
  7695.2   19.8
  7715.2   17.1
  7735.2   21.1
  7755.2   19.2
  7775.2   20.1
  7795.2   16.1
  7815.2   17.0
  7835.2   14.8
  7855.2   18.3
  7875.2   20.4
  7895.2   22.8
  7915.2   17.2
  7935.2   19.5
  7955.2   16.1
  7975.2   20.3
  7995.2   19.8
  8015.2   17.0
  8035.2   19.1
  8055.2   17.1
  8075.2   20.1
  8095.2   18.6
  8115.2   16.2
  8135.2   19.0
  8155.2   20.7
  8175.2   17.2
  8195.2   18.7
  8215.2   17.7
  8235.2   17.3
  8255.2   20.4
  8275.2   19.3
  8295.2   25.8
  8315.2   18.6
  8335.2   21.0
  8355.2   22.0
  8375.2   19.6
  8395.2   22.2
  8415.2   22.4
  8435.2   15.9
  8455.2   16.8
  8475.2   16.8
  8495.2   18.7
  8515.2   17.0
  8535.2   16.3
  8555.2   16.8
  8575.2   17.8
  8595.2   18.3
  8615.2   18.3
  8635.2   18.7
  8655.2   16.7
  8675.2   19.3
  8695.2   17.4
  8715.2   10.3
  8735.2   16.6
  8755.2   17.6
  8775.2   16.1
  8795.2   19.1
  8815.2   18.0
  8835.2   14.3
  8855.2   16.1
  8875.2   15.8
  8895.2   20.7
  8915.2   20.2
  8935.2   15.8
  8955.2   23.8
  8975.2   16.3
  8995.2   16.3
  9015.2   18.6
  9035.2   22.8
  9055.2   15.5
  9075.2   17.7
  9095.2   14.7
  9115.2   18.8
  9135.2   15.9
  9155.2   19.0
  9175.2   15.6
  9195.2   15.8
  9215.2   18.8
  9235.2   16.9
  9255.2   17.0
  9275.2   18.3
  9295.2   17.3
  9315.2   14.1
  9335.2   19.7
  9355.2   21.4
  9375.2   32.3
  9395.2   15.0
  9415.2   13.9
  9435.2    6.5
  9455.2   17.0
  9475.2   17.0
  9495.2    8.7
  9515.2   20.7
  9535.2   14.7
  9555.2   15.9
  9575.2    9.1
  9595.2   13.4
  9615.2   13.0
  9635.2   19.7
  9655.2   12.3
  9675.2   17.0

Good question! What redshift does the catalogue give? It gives 0.52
